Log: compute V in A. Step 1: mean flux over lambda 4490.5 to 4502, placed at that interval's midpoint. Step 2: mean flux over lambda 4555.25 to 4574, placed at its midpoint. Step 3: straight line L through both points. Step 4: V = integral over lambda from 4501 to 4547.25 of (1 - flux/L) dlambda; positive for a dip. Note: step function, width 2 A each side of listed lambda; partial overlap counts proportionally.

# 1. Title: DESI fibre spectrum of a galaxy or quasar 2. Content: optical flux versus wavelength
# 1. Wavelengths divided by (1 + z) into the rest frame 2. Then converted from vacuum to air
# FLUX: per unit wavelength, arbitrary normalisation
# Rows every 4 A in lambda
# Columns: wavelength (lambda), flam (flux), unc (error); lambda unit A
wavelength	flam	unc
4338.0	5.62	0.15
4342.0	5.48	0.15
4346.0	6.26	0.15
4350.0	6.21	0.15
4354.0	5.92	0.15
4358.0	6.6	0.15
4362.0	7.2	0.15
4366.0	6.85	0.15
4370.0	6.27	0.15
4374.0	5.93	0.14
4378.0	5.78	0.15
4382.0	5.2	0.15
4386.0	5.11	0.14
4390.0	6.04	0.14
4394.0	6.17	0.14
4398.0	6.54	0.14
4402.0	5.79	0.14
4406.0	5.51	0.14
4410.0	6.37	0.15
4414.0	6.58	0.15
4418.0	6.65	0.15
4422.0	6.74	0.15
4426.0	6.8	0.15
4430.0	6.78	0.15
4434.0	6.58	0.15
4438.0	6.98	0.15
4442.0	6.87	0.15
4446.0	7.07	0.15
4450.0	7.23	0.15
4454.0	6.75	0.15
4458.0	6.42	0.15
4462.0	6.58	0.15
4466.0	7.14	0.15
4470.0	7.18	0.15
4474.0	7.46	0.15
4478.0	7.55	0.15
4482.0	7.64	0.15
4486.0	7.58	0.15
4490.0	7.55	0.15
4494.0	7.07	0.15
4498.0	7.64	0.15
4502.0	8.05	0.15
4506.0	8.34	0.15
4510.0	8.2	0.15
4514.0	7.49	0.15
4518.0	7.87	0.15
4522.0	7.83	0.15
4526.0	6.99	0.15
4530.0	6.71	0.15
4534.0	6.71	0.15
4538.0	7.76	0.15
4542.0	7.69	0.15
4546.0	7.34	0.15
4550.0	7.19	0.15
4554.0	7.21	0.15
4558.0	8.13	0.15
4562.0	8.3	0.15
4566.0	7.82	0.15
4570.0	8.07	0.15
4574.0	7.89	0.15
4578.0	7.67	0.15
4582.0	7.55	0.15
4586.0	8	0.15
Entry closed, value 0.8 A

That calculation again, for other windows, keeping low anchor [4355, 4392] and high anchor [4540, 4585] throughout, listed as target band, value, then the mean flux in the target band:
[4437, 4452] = -0.7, 7.04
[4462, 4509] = -3.1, 7.54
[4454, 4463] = 0.4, 6.55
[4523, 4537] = 0.9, 6.94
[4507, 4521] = -1.1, 7.89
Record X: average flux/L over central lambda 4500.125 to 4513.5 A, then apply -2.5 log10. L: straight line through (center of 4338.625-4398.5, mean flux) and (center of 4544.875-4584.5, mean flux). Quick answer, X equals -0.12 mag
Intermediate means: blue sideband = 6.08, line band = 8.12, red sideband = 7.73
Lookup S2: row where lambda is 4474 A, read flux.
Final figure 7.46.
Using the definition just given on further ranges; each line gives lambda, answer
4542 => 7.69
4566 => 7.82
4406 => 5.51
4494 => 7.07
